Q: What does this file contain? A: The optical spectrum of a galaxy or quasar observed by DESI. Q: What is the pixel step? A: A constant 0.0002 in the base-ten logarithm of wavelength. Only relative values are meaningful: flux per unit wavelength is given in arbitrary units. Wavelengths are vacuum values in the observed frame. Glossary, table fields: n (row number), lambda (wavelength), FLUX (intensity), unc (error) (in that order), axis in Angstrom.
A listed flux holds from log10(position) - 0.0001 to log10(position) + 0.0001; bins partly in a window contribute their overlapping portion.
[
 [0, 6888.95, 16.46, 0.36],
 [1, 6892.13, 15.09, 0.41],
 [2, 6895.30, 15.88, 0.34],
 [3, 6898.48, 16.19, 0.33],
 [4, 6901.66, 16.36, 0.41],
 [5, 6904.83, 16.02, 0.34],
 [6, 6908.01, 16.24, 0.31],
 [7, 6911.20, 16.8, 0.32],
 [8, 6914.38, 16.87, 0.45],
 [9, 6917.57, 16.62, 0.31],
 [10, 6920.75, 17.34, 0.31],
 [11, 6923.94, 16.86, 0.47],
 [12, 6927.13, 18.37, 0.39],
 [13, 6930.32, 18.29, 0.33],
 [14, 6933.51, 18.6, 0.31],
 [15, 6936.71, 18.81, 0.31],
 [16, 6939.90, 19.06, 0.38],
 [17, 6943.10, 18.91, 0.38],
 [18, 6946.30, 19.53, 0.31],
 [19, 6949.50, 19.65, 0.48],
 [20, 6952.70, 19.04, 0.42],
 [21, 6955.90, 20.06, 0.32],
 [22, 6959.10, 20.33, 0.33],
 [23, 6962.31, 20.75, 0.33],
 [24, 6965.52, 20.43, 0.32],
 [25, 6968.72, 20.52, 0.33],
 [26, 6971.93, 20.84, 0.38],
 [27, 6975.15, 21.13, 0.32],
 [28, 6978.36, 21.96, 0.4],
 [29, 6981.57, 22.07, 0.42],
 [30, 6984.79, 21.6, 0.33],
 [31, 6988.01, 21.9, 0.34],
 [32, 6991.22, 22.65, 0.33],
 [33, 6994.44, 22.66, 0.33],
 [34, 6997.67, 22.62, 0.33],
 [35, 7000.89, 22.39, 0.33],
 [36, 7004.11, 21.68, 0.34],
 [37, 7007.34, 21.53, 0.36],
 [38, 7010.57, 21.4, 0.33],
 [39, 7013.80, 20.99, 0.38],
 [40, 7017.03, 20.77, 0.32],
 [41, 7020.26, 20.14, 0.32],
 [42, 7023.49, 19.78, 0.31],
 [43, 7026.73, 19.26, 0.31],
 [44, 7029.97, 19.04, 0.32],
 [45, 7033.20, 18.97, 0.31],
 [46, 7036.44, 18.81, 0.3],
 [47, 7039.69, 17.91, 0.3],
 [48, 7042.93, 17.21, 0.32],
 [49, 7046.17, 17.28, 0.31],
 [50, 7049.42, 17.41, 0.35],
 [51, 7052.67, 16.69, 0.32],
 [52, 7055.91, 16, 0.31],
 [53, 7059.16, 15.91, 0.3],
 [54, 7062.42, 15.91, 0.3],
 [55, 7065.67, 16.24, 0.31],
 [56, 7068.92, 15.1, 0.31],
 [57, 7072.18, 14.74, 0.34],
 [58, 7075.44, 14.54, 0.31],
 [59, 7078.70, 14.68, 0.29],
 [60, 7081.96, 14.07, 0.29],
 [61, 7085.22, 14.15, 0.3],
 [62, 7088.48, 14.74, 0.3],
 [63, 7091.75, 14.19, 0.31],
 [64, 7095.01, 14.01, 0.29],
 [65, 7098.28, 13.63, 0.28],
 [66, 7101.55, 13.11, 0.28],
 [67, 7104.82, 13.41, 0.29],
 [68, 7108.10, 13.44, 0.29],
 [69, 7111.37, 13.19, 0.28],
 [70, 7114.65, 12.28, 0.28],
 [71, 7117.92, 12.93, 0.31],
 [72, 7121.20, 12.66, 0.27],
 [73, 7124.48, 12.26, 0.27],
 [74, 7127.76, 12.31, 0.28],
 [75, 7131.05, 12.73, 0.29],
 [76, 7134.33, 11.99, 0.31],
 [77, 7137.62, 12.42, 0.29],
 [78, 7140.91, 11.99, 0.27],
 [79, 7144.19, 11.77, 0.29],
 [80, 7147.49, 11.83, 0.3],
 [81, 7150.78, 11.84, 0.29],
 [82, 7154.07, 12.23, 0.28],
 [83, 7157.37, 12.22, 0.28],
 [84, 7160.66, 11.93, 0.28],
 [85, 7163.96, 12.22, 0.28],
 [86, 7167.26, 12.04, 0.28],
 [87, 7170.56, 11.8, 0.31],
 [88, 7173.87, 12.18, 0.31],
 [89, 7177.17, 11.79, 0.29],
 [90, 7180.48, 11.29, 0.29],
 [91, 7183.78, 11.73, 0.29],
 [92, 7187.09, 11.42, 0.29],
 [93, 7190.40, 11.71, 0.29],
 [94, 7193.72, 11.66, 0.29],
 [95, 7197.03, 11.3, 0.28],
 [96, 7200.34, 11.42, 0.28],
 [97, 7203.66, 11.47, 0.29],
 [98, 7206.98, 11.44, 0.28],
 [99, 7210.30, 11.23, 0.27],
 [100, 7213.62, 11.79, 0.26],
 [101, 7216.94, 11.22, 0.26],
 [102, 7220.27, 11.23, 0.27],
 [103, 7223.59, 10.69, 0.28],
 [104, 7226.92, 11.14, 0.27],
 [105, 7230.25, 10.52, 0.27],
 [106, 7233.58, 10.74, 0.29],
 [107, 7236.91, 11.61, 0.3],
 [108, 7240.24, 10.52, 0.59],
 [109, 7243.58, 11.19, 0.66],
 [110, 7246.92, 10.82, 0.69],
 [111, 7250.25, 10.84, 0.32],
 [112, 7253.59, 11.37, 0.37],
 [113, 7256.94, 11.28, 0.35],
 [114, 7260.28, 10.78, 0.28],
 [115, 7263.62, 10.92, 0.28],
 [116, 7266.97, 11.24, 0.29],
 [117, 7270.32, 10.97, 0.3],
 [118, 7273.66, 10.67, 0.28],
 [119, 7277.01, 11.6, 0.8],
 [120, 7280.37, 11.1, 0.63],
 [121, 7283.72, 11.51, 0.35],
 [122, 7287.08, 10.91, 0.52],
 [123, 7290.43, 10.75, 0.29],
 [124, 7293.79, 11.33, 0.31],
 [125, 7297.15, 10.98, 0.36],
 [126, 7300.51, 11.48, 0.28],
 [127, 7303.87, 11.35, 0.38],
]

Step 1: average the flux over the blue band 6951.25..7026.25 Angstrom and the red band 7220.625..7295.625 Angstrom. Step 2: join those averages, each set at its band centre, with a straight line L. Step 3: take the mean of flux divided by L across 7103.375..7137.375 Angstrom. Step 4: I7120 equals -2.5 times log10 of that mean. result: 0.26 mag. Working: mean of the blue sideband 21.2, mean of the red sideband 11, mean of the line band 12.7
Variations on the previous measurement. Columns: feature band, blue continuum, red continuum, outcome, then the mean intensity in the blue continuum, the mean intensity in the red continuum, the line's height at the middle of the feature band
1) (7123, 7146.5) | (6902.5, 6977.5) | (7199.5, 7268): 0.13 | 18.8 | 11.1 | 13.7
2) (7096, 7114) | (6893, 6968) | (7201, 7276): 0.07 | 18.1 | 11.1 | 14.1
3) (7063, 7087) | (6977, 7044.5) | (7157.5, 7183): 0.16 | 20.7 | 11.9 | 17.2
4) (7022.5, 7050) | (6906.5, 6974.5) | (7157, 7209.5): -0.15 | 18.8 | 11.7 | 16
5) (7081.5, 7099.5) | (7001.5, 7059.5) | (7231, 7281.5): 0.19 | 19.1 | 11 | 16.9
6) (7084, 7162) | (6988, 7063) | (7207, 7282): 0.23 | 19.5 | 11.1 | 15.8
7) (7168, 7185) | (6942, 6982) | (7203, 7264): 0.11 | 20.4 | 11.1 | 13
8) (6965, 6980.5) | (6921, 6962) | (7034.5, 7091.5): -0.16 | 19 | 15.9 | 18.2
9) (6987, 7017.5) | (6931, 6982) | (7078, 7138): -0.21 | 20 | 13.3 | 18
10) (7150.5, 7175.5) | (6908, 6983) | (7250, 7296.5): 0.15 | 19.2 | 11.1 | 13.8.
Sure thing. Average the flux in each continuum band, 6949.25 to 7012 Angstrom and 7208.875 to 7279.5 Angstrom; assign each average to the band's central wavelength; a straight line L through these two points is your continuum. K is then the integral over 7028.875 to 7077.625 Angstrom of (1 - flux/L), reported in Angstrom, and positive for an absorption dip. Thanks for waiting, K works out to 4.7 Angstrom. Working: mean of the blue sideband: 21.3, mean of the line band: 16.7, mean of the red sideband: 11.1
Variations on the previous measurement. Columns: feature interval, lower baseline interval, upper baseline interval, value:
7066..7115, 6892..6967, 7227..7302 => 2.16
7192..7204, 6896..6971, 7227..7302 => 1.01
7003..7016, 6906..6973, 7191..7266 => -3.44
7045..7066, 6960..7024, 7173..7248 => 2.26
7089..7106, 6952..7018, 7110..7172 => 1.19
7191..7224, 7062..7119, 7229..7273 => 1.25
